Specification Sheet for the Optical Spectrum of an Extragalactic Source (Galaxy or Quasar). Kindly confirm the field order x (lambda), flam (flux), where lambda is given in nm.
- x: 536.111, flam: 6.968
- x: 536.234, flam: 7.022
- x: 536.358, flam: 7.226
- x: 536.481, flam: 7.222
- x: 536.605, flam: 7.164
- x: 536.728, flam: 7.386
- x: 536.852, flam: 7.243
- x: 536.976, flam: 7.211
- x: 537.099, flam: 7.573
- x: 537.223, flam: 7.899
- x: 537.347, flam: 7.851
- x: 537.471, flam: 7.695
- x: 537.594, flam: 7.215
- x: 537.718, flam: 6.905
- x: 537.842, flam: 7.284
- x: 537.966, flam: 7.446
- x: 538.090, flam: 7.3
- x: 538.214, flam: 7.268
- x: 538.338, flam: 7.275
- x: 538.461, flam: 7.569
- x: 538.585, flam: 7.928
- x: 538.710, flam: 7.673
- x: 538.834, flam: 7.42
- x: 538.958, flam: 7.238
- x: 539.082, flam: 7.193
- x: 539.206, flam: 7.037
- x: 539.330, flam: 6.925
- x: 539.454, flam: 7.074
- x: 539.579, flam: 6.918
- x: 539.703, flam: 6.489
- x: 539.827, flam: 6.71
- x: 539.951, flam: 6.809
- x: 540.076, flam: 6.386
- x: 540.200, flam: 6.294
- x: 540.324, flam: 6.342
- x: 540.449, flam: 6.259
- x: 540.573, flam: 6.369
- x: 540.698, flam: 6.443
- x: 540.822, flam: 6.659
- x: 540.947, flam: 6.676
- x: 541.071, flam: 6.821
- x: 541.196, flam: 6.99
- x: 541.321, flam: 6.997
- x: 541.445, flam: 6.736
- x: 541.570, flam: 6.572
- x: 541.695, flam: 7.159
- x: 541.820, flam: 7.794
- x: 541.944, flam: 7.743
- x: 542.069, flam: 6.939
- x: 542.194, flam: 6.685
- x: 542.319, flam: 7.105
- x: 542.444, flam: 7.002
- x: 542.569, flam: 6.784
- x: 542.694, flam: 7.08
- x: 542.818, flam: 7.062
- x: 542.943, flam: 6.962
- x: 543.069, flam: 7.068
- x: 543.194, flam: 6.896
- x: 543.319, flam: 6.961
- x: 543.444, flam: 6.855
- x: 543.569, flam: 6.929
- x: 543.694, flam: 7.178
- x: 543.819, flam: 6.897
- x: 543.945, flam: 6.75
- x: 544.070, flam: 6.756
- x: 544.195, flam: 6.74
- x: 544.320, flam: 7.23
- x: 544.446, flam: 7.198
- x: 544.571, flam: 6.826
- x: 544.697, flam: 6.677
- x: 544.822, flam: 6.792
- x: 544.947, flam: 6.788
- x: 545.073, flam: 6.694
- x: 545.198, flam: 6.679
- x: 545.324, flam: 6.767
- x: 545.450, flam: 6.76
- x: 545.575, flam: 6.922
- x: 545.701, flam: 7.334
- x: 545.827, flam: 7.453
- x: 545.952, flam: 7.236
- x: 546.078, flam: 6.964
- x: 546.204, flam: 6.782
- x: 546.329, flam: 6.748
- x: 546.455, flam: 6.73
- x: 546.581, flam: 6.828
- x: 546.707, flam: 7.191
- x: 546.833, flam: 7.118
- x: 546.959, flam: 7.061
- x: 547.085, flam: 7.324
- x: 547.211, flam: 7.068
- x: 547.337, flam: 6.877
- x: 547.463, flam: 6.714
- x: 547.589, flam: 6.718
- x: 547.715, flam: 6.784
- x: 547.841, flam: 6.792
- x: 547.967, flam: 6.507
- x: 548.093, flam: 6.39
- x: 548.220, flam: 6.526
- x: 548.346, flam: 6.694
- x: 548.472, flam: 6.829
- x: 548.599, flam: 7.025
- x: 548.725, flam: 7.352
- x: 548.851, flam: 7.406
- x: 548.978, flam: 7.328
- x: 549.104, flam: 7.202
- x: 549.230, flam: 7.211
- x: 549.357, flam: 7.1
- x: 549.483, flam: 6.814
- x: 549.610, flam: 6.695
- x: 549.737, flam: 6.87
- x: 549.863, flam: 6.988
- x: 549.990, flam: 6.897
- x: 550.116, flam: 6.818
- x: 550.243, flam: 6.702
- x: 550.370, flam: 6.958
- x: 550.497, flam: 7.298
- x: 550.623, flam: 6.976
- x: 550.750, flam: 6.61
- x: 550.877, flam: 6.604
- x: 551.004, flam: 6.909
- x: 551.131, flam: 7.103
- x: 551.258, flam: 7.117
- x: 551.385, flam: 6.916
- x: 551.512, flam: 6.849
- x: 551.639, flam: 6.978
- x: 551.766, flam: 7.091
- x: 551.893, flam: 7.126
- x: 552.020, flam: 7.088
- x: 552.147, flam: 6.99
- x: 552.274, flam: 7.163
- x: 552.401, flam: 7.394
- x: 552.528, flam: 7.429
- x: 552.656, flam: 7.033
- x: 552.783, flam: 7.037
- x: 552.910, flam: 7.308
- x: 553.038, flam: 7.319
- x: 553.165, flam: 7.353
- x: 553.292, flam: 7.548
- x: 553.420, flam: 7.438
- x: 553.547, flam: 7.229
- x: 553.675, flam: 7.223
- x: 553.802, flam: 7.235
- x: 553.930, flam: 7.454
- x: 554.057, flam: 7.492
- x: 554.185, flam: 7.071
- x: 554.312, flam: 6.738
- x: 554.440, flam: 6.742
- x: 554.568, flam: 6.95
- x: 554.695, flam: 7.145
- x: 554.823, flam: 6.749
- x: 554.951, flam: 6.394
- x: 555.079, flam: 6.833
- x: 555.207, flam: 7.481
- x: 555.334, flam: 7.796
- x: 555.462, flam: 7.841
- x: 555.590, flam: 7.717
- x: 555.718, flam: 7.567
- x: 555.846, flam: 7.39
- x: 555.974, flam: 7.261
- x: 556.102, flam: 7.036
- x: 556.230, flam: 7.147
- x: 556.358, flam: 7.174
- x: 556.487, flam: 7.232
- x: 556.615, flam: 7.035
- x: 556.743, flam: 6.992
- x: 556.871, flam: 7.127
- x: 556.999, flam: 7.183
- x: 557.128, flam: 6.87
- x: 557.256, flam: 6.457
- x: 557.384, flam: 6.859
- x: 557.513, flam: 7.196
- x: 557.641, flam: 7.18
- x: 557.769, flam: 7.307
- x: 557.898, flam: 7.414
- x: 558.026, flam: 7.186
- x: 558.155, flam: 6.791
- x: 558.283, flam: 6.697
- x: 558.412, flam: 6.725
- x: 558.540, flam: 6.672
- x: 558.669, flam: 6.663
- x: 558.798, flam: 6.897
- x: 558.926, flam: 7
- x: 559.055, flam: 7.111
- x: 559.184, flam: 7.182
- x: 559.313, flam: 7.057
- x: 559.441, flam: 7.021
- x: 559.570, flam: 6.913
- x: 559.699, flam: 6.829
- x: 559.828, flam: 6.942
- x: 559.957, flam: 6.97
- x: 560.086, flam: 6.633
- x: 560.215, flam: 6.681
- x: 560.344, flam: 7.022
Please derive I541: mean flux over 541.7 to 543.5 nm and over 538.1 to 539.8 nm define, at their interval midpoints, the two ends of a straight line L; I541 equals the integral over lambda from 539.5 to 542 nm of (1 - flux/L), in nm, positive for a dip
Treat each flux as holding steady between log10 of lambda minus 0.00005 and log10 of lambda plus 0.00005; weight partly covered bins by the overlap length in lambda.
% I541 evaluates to 0.14 nm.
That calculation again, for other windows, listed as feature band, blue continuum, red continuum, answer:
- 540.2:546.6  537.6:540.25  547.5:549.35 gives 0.12 nm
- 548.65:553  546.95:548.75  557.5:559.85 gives -0.11 nm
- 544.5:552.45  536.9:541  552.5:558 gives 0.22 nm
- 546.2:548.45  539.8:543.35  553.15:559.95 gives 0.04 nm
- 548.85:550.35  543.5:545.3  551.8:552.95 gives 0.02 nm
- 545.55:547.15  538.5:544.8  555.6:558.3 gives -0.02 nm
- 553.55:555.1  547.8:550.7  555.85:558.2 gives 0.00 nm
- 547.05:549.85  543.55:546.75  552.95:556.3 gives 0.04 nm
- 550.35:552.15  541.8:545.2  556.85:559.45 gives 0.00 nm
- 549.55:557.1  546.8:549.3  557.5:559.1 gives -0.16 nm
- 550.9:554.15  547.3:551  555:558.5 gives -0.08 nm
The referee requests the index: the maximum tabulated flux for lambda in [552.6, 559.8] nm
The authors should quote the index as 7.841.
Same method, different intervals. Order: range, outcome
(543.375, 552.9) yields 7.453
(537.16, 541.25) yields 7.928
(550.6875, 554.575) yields 7.548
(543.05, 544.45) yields 7.23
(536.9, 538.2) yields 7.899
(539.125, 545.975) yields 7.794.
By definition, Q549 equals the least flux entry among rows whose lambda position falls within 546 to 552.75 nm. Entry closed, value 6.39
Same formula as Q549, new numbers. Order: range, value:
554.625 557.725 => 6.394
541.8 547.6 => 6.677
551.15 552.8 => 6.849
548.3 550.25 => 6.694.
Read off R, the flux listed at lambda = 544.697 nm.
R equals 6.677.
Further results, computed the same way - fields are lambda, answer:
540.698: 6.443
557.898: 7.414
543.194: 6.896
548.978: 7.328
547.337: 6.877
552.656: 7.033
